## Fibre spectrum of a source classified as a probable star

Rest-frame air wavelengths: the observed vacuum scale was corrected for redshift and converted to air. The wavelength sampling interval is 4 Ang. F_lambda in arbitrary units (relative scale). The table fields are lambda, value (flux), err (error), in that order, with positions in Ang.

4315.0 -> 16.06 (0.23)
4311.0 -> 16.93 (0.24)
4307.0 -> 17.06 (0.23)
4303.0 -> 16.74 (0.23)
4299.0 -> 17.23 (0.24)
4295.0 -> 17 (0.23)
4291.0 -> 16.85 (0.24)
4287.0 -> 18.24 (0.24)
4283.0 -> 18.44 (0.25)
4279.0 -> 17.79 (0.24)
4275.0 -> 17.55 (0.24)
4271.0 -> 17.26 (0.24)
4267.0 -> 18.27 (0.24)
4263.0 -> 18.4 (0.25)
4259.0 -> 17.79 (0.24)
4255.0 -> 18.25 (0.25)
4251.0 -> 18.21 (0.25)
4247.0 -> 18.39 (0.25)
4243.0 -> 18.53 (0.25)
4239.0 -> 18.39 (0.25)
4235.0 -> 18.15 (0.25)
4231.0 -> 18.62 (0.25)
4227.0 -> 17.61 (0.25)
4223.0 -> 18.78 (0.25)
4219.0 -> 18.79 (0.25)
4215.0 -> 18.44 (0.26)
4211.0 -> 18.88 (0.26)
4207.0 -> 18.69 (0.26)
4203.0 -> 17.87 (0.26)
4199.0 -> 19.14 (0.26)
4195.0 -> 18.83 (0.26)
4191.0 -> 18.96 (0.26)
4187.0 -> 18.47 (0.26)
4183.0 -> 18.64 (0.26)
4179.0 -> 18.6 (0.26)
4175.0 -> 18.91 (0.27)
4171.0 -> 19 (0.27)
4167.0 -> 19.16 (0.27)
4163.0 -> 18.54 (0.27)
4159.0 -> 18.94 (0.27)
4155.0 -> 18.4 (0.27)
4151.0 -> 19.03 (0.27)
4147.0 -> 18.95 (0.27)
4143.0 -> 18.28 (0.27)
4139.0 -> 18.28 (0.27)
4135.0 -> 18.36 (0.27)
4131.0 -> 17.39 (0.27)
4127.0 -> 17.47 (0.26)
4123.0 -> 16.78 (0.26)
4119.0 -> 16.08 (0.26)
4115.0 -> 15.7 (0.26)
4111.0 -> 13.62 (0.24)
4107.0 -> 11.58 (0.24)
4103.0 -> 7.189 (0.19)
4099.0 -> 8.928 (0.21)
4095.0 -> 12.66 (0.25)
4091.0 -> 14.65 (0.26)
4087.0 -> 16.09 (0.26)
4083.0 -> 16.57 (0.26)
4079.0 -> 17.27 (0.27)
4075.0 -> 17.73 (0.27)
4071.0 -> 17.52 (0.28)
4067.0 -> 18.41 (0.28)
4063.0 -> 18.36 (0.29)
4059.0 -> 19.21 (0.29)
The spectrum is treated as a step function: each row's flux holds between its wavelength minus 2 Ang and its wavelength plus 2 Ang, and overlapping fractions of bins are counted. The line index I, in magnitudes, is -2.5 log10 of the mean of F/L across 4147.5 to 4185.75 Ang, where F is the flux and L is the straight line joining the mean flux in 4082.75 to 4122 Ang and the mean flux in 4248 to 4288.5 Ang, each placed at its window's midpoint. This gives -0.24 mag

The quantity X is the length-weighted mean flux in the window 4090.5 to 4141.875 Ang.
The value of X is 14.6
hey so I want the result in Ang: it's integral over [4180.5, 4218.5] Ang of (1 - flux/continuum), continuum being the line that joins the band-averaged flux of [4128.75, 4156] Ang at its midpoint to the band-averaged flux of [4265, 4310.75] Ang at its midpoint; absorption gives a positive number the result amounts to -1.4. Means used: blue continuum 18.4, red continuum 17.5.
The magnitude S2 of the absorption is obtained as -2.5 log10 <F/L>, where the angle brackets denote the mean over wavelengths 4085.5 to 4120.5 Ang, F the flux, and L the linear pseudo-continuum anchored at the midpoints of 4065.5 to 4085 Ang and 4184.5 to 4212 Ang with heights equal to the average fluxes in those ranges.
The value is 0.35 mag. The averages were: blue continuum 17.5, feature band 12.9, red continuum 18.7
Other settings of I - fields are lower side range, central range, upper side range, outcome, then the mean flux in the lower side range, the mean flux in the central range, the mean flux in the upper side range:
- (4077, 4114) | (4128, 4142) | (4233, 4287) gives -0.24 mag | 13.2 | 18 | 18.1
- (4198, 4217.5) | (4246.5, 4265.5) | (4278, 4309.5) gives -0.02 mag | 18.6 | 18.2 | 17.4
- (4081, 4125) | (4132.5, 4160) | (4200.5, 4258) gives -0.21 mag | 13.6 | 18.6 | 18.4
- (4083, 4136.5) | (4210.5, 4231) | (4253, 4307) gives -0.12 mag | 14.4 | 18.5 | 17.7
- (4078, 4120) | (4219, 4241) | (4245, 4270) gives -0.06 mag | 13.5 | 18.4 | 18.2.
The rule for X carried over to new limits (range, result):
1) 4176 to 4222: 18.7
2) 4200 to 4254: 18.4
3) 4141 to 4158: 18.7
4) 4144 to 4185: 18.8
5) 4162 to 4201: 18.8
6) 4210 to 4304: 18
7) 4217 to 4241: 18.4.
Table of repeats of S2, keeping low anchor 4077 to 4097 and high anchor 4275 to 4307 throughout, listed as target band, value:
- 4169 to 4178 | -0.16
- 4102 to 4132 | 0.08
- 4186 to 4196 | -0.14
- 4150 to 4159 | -0.16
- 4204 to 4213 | -0.13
